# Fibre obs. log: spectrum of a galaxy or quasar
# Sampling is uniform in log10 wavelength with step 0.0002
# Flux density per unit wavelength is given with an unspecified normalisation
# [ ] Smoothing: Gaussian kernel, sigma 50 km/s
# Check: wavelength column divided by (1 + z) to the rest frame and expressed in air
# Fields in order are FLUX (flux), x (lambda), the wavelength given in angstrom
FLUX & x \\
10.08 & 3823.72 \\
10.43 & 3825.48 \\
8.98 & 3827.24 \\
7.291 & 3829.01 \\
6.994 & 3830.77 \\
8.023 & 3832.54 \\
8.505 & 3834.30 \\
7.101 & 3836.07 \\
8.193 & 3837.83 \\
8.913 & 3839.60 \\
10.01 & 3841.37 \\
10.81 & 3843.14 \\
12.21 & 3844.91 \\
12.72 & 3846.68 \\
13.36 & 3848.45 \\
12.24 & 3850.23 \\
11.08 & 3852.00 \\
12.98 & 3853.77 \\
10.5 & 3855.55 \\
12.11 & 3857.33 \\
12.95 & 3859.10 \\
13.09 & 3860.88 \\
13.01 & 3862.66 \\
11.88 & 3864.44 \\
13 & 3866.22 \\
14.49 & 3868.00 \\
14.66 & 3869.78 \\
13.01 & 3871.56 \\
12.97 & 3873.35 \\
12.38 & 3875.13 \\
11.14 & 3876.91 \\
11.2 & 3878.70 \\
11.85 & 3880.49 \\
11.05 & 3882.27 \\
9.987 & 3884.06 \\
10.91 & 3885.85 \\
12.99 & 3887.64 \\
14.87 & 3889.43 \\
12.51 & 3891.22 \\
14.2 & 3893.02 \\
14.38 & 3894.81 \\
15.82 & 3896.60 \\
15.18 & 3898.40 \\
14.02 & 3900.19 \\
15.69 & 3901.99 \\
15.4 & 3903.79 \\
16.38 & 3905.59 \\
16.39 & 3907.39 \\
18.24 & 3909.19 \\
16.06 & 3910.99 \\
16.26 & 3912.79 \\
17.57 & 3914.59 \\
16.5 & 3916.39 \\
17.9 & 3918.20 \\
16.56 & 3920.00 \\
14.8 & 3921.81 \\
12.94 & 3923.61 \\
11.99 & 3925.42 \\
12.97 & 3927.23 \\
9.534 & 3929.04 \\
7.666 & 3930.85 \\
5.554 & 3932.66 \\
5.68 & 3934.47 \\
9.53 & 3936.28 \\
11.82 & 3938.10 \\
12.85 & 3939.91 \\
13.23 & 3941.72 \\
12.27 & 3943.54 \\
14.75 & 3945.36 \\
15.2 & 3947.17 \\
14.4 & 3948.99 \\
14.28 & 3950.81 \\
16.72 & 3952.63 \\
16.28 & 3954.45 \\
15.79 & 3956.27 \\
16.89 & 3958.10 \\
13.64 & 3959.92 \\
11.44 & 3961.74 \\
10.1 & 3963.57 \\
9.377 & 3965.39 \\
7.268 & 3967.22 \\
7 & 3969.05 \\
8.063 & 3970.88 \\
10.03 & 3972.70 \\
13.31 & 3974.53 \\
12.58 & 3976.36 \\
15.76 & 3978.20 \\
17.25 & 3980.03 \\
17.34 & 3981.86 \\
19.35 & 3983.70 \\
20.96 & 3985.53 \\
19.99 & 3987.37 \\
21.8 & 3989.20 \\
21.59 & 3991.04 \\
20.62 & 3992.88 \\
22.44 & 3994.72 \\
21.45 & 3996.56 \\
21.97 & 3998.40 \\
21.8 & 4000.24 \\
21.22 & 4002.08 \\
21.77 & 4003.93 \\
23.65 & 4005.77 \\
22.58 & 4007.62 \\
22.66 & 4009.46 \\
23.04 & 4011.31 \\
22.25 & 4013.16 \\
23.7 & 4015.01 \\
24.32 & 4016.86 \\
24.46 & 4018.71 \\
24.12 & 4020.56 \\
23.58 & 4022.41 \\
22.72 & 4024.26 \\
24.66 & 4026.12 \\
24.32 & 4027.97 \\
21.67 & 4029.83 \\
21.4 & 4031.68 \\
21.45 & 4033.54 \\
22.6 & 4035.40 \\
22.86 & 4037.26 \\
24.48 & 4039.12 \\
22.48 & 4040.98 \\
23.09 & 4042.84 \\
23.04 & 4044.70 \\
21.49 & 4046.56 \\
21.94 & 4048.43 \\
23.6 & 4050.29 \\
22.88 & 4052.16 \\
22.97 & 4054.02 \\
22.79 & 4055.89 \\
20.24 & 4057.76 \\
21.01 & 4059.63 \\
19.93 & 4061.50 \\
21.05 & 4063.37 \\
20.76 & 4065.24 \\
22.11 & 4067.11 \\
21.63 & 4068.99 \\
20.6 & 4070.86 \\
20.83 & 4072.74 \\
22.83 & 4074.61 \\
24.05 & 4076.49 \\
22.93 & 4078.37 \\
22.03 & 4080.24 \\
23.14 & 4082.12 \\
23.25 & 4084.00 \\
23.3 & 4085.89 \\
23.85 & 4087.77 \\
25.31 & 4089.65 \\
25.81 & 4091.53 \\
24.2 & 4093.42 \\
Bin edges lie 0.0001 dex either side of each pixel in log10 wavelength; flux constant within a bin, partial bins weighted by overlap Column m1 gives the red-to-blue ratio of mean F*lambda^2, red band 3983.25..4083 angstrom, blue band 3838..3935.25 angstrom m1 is 1.85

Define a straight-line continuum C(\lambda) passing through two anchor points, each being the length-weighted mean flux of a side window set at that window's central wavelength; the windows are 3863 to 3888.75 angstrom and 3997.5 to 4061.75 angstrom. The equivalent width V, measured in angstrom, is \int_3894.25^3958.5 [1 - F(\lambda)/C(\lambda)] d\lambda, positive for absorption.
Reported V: 6.0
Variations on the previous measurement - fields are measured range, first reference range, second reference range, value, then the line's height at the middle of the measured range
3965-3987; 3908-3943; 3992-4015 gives 6.6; 19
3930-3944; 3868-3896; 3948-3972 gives 3.0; 12.5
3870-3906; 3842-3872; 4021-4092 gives 2.2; 14.1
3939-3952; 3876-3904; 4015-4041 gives 2.5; 17.2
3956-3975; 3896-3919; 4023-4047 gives 8.1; 19.2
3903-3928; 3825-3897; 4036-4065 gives -1.9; 14.6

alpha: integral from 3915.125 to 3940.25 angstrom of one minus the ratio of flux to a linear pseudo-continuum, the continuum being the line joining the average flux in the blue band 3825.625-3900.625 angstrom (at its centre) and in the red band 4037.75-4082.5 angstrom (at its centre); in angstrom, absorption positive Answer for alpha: 5.20 angstrom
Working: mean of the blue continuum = 11.7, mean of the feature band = 11.9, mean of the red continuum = 22.2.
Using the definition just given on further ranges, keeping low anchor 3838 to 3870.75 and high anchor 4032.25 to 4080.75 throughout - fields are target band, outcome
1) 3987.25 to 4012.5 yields -3.4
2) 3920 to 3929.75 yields 1.7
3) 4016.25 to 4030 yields -2.2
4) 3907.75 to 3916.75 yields -1.2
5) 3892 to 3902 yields -0.4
